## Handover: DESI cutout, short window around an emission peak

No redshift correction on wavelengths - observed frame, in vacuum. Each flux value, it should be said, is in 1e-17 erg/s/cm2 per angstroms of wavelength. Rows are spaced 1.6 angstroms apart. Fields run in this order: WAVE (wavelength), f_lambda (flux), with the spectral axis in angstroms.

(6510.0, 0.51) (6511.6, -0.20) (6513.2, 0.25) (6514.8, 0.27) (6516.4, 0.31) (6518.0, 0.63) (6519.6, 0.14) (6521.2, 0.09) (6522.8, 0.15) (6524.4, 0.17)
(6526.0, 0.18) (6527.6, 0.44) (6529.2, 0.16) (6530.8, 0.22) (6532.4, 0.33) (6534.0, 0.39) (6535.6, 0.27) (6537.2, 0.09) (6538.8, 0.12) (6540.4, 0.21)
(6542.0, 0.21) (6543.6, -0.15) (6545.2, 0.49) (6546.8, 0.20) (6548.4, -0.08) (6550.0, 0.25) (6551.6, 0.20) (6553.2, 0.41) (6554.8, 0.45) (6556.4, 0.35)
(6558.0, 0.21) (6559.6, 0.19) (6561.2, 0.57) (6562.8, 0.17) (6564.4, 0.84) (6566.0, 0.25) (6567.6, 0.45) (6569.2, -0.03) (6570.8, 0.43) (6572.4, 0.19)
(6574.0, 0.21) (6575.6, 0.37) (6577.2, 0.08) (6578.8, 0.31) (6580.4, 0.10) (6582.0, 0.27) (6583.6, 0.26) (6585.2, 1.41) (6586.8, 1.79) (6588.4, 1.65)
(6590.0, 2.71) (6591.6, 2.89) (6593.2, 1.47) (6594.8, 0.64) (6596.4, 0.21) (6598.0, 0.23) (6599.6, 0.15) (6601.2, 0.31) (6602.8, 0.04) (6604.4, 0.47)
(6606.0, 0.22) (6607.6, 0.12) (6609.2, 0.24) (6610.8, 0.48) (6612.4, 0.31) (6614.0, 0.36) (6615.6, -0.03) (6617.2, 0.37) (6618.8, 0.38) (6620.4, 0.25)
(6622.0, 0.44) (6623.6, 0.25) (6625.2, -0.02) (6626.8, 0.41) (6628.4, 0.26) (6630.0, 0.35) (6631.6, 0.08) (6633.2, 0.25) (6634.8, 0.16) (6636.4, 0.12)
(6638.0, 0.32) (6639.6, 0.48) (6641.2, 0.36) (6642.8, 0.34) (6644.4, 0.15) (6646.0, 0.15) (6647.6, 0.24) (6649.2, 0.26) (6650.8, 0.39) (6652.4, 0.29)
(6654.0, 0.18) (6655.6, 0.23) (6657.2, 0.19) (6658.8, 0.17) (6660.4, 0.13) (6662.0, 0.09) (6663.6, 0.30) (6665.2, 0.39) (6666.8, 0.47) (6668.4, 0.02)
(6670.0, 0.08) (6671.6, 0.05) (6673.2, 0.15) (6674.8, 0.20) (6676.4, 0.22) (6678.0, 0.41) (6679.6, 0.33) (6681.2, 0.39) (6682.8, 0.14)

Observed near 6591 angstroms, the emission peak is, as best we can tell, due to [O II]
